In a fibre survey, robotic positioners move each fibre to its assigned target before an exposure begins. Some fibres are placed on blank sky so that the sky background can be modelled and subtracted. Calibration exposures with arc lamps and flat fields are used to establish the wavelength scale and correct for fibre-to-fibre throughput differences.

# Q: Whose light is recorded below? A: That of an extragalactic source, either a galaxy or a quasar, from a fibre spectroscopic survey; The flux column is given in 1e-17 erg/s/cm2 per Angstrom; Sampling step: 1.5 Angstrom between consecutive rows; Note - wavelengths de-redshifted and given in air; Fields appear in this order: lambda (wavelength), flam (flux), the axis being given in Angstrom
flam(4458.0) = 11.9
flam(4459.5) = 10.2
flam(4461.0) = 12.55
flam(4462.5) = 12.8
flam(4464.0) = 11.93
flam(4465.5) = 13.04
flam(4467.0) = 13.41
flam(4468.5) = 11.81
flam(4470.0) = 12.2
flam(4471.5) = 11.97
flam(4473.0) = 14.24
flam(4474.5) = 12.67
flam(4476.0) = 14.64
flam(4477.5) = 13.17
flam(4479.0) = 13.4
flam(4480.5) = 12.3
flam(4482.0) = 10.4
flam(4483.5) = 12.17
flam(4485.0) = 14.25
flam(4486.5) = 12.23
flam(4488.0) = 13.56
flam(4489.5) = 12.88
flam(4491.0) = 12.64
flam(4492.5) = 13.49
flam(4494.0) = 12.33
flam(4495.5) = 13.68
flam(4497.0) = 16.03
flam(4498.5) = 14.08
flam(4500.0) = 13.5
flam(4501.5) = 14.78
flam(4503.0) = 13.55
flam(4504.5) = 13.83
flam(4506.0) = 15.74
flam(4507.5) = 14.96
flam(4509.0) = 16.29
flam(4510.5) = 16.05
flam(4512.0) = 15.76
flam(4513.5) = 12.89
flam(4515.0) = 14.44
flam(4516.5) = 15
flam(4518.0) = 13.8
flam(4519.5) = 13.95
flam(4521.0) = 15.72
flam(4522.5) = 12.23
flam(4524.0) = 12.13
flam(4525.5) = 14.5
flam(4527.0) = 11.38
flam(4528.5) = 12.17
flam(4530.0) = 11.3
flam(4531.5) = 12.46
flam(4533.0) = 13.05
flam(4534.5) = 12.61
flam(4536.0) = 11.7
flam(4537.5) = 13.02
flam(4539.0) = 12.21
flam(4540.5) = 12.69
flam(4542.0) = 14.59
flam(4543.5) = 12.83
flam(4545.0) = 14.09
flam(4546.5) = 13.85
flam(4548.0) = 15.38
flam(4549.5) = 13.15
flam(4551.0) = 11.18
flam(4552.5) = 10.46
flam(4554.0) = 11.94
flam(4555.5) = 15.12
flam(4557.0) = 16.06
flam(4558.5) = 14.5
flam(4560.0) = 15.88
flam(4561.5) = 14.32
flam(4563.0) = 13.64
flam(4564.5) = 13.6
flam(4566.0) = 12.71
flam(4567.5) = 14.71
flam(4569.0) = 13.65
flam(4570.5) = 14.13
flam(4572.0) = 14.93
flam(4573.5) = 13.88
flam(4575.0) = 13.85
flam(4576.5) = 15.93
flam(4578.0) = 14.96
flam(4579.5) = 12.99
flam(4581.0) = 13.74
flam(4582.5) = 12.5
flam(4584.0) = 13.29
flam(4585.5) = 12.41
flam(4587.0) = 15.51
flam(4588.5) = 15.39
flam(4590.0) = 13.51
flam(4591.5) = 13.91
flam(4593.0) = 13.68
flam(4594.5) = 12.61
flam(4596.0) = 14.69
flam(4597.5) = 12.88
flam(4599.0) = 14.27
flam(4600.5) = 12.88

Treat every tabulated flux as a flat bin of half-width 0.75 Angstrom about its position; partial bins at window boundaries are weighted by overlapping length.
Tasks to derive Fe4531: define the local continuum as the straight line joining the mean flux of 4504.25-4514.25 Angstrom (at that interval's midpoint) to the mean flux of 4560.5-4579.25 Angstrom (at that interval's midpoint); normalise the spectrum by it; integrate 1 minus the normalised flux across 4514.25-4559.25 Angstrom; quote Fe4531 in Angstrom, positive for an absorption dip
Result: 4.4 Angstrom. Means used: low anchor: 15.1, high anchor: 14.2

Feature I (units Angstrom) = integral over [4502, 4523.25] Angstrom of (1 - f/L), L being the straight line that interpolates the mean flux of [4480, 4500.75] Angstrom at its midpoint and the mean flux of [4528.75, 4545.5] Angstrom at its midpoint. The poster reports -2.71 Angstrom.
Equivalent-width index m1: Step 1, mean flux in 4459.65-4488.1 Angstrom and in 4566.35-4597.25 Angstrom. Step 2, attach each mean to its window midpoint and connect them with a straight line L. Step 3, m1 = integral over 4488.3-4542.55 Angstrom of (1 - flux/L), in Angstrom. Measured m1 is -1.9 Angstrom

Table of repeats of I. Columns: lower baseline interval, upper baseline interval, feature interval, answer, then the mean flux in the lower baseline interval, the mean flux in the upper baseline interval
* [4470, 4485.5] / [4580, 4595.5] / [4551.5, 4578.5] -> -1.2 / 12.9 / 13.7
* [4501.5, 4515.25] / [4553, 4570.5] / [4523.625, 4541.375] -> 2.5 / 14.8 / 14.1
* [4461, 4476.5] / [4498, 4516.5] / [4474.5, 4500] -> 1.0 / 12.8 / 14.7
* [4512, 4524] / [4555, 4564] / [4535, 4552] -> 1.7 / 14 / 14.9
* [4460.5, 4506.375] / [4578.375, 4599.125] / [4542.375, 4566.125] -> -0.3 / 13.2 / 13.7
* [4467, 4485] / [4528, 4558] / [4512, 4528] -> -1.0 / 12.7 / 13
